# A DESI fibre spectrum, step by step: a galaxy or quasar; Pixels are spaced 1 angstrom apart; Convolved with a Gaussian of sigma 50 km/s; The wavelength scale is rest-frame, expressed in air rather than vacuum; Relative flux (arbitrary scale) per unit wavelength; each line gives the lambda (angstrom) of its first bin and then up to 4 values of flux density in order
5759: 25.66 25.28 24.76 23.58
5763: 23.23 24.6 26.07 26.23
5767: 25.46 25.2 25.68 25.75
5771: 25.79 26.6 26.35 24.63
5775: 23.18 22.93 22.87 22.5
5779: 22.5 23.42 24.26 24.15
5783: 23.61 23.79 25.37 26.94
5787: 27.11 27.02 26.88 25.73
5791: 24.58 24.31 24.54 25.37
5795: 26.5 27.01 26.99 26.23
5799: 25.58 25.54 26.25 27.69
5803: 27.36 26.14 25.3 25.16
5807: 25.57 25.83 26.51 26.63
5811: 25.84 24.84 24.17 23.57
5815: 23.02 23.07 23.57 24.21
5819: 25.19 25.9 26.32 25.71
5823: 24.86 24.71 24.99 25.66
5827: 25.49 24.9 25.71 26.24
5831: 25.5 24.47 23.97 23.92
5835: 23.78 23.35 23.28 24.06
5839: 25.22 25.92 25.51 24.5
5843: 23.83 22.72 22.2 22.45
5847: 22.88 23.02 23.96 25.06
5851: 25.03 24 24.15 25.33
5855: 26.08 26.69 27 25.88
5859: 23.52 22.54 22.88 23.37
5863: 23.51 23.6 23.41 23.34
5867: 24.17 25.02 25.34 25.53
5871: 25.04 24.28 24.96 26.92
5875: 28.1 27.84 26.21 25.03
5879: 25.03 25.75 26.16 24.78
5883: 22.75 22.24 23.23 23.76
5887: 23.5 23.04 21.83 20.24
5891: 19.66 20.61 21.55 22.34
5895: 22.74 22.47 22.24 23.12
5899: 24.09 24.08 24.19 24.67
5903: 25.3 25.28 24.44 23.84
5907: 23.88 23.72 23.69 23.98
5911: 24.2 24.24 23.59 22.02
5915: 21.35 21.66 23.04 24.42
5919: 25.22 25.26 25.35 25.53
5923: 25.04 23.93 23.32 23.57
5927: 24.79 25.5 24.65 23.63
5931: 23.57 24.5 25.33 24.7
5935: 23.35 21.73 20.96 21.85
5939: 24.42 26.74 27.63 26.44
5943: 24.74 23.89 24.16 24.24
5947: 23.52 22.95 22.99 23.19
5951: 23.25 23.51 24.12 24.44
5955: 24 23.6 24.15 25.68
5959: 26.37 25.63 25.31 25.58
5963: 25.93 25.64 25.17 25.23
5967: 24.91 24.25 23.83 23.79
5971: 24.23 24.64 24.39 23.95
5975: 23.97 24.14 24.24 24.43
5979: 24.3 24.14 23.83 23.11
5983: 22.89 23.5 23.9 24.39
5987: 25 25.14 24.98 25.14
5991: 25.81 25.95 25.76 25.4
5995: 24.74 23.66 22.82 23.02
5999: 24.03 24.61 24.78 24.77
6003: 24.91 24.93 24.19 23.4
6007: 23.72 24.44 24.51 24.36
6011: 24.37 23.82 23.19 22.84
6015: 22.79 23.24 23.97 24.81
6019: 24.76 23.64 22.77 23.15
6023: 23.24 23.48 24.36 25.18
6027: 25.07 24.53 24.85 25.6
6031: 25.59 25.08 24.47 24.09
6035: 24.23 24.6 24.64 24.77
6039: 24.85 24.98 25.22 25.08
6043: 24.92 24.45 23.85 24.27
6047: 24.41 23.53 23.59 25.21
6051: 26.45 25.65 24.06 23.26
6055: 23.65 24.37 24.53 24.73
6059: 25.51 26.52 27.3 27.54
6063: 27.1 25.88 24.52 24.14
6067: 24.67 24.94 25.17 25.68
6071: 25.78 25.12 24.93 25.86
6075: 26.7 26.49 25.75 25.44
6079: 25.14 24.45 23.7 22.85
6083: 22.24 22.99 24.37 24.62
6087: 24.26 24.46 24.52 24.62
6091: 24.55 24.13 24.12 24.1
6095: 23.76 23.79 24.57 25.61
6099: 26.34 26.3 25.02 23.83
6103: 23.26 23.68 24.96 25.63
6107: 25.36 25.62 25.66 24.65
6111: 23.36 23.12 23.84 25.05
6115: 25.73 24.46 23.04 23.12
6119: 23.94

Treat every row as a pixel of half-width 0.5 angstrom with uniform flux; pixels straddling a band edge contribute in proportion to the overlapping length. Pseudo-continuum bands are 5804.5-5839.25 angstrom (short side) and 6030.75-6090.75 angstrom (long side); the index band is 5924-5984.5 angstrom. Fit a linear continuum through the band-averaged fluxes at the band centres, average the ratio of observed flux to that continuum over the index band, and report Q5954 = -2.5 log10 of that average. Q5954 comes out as 0.026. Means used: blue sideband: 24.9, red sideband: 24.9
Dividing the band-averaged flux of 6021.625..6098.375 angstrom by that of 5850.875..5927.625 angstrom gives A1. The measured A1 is 1.0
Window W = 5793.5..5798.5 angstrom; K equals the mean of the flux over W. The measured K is 26.4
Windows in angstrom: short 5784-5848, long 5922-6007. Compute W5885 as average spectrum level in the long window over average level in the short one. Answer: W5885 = 0.97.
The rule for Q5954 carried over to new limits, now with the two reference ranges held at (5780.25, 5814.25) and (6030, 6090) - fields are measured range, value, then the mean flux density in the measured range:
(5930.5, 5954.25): 0.054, 24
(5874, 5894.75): 0.073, 23.7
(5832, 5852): 0.069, 23.9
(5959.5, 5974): 0.013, 24.9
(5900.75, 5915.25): 0.062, 23.9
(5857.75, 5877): 0.031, 24.7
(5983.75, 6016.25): 0.032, 24.3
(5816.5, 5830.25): 0.015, 25.2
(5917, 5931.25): 0.033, 24.5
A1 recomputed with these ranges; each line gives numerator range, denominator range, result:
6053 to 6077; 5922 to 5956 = 1.05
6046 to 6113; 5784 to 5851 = 0.99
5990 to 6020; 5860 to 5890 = 0.99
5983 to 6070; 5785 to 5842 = 0.97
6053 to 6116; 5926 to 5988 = 1.02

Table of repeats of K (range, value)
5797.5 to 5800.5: 25.8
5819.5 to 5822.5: 26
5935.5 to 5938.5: 21.5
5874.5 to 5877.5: 27.4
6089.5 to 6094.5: 24.3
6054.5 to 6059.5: 24.6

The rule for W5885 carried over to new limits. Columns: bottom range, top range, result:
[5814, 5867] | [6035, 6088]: 1.02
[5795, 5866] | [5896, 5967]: 0.97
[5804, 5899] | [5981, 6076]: 1.01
